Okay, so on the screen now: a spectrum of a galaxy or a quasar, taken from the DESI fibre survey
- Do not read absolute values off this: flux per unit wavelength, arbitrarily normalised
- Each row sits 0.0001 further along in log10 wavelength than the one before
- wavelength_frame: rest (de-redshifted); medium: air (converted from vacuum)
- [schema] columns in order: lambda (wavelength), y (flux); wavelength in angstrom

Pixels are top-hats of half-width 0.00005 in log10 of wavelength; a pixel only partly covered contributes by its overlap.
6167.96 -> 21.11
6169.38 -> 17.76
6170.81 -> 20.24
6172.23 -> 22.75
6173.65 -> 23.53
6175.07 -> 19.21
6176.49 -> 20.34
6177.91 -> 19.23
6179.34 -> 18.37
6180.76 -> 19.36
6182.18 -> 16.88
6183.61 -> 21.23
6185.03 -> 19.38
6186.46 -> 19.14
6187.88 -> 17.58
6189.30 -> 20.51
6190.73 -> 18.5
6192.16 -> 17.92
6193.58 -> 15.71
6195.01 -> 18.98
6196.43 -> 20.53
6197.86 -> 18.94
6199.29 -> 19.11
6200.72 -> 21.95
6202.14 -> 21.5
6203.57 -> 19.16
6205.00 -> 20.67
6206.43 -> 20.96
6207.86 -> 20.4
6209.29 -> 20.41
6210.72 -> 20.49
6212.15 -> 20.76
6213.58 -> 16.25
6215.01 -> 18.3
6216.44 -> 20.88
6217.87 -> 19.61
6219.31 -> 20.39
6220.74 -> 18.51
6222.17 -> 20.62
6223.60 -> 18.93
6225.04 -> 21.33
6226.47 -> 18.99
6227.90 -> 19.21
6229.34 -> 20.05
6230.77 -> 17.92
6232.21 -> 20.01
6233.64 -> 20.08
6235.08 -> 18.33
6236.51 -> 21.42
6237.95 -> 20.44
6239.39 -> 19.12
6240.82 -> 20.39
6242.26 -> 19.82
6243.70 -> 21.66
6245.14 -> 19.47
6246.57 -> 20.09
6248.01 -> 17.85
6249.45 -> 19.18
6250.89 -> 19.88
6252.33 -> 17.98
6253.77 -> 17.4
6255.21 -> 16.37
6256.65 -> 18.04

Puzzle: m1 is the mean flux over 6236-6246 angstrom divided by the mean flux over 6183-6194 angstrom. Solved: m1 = 1.08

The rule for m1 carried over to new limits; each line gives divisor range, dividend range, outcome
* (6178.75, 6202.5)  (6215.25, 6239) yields 1.03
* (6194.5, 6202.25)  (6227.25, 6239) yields 0.98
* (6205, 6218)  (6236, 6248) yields 1.01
